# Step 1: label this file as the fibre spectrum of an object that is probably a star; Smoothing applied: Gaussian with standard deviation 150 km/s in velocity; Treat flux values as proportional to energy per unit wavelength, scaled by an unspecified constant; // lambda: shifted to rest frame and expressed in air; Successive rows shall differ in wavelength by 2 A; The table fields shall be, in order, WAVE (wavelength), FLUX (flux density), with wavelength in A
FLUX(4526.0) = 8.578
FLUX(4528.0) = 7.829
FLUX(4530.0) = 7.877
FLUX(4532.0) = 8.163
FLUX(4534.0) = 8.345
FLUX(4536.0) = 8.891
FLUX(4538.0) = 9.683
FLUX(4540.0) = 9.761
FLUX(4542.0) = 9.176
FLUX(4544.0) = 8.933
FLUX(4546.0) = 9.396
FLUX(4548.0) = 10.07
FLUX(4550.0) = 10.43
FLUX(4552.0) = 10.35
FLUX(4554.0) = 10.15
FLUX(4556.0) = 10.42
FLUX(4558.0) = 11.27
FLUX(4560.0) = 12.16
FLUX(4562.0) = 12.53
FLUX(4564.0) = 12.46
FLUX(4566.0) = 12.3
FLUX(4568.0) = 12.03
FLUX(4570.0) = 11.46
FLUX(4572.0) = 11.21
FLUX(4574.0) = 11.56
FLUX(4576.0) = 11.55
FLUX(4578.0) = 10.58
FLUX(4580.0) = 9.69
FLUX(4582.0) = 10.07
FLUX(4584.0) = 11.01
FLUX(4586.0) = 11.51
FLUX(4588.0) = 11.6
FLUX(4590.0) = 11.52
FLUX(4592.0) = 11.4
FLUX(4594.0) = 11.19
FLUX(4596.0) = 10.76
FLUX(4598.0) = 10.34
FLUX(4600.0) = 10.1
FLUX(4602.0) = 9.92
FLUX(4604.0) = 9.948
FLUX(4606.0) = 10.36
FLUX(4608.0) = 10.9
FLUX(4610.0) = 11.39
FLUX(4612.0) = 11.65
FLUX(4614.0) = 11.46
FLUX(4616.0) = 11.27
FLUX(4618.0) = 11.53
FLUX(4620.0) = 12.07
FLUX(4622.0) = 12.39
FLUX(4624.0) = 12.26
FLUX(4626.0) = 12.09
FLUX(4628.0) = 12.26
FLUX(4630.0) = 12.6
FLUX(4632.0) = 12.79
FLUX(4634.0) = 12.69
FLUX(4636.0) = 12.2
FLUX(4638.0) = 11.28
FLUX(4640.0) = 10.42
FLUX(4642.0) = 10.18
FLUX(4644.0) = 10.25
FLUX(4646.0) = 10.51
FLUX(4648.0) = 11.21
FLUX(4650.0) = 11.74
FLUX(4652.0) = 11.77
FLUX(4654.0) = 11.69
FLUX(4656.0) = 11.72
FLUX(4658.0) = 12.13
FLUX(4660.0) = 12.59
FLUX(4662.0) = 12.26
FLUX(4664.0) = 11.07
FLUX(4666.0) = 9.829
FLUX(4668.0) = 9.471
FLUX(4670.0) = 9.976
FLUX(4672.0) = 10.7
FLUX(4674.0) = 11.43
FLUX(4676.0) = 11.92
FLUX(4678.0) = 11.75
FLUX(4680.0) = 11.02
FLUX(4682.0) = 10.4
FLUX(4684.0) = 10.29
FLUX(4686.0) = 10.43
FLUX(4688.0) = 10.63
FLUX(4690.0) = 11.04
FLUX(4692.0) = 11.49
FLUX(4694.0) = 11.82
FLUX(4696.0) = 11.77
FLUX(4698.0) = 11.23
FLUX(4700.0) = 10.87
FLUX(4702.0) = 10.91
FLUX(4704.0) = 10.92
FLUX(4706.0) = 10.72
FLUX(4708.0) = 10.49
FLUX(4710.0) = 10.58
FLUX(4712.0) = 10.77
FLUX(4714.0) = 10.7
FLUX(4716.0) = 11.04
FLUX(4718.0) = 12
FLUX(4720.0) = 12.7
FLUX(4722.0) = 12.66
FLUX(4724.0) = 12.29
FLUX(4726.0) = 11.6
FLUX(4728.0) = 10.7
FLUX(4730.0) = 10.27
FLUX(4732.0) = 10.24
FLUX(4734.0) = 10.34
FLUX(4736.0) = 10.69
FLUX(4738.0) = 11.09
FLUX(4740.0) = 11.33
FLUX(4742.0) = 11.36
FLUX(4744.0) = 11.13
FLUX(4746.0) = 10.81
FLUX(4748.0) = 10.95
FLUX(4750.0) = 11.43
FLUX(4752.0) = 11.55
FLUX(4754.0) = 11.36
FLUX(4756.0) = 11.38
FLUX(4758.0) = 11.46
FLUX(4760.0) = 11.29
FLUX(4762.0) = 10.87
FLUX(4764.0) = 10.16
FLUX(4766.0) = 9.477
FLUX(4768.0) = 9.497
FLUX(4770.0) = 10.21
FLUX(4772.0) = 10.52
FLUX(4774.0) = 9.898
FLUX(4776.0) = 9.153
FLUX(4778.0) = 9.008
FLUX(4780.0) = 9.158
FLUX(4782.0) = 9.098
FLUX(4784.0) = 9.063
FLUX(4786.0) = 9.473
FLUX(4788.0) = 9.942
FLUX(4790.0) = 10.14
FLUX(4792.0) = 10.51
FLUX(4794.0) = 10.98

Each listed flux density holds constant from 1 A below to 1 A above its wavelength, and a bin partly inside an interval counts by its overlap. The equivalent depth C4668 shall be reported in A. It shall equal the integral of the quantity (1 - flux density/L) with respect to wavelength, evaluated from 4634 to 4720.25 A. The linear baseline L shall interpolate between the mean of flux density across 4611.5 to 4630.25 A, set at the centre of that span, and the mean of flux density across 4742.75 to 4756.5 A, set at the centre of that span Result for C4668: 3.8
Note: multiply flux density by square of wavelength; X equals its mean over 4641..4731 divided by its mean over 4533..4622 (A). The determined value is 1.1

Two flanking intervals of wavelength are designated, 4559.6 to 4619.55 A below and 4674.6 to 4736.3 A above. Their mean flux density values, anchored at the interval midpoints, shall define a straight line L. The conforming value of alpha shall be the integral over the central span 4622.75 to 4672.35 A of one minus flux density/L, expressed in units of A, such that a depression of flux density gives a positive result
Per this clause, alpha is -1.31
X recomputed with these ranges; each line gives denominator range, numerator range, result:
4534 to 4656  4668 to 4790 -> 1.03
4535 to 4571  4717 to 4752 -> 1.15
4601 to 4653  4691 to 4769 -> 1.01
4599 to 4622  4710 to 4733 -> 1.08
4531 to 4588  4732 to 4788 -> 1.07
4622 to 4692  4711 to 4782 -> 0.99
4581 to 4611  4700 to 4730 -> 1.10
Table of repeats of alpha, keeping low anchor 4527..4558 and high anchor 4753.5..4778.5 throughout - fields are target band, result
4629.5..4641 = -2.6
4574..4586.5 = -1.6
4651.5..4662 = -2.3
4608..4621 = -2.5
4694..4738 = -4.4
